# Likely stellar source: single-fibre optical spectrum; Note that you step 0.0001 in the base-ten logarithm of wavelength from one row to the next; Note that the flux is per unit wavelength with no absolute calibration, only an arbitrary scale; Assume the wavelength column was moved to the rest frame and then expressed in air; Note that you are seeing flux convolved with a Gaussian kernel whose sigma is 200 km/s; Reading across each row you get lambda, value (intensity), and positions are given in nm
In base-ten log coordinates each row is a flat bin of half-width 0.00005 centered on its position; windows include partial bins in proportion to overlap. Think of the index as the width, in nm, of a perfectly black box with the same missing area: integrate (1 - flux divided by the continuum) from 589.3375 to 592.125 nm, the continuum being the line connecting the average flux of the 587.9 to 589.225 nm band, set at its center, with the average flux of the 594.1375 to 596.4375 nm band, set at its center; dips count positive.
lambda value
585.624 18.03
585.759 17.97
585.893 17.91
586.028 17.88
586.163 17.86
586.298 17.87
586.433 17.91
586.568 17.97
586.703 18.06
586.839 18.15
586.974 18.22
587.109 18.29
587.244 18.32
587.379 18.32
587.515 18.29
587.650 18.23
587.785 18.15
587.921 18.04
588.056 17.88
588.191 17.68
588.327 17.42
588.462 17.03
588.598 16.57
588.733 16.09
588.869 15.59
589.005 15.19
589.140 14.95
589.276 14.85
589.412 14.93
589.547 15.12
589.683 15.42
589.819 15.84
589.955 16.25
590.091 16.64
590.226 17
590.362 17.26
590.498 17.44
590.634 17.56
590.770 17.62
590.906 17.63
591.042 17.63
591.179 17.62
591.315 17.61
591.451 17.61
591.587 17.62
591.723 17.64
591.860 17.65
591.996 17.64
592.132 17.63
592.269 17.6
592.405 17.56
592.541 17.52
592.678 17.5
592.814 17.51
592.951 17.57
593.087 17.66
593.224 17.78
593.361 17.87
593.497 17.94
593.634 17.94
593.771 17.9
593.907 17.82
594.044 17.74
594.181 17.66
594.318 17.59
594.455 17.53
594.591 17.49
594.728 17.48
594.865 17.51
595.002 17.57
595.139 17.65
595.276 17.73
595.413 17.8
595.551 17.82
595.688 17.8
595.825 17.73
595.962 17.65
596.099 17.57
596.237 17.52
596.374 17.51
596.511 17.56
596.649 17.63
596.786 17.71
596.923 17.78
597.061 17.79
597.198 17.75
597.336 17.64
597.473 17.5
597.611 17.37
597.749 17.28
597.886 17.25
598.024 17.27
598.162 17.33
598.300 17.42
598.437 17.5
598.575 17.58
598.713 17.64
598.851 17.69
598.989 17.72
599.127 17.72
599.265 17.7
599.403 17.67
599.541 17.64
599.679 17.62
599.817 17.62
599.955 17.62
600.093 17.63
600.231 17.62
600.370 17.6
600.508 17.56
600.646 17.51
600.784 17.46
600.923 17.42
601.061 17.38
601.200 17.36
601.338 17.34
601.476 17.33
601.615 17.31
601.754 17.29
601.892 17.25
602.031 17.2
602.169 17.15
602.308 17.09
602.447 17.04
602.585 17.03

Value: -0.01 nm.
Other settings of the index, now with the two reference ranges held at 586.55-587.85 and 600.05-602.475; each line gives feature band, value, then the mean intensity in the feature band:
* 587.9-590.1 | 0.237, 16.2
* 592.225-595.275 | 0.027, 17.7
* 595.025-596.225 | 0.000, 17.7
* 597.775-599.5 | -0.002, 17.5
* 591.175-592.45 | 0.022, 17.6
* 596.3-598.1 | 0.007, 17.5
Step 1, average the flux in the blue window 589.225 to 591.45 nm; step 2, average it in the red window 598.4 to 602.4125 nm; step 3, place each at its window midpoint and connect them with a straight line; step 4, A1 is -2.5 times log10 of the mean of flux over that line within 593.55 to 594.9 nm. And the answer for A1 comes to -0.04 mag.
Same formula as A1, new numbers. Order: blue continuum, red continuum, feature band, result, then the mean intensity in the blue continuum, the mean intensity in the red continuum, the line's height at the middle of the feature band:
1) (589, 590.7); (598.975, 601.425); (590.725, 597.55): -0.061 mag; 16.1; 17.6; 16.7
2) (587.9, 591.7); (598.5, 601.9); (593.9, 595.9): -0.034 mag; 16.7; 17.5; 17.1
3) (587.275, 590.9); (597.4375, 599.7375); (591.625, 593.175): -0.035 mag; 16.8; 17.5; 17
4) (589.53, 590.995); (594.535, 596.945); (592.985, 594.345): -0.030 mag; 16.8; 17.6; 17.3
